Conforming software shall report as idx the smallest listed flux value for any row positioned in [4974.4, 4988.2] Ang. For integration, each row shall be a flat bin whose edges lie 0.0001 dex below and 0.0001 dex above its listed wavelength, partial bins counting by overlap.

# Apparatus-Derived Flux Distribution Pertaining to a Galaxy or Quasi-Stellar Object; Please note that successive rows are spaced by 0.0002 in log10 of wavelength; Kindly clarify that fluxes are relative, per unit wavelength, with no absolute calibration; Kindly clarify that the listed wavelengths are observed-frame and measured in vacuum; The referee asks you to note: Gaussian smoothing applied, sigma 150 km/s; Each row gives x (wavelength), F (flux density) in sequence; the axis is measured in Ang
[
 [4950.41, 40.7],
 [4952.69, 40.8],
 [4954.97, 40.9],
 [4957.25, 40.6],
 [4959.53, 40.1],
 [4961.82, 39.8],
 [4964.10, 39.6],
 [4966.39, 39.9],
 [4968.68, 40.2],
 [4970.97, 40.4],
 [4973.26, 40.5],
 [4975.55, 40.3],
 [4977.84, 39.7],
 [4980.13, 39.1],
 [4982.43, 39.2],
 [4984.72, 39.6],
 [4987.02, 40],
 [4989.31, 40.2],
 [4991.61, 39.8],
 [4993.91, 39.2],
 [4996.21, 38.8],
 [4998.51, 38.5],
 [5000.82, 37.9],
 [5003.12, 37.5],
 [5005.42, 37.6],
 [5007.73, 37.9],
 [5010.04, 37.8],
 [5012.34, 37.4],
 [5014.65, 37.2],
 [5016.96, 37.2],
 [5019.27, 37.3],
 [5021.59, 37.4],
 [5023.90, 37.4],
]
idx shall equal 39.1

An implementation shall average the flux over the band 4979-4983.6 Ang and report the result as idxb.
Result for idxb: 39.1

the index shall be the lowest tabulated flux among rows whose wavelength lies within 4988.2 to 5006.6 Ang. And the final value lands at 37.5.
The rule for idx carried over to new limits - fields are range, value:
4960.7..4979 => 39.6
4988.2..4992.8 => 39.8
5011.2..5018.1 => 37.2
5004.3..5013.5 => 37.4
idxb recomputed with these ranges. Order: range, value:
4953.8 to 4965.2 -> 40.2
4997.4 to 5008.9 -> 37.9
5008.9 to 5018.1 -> 37.4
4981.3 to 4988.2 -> 39.7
